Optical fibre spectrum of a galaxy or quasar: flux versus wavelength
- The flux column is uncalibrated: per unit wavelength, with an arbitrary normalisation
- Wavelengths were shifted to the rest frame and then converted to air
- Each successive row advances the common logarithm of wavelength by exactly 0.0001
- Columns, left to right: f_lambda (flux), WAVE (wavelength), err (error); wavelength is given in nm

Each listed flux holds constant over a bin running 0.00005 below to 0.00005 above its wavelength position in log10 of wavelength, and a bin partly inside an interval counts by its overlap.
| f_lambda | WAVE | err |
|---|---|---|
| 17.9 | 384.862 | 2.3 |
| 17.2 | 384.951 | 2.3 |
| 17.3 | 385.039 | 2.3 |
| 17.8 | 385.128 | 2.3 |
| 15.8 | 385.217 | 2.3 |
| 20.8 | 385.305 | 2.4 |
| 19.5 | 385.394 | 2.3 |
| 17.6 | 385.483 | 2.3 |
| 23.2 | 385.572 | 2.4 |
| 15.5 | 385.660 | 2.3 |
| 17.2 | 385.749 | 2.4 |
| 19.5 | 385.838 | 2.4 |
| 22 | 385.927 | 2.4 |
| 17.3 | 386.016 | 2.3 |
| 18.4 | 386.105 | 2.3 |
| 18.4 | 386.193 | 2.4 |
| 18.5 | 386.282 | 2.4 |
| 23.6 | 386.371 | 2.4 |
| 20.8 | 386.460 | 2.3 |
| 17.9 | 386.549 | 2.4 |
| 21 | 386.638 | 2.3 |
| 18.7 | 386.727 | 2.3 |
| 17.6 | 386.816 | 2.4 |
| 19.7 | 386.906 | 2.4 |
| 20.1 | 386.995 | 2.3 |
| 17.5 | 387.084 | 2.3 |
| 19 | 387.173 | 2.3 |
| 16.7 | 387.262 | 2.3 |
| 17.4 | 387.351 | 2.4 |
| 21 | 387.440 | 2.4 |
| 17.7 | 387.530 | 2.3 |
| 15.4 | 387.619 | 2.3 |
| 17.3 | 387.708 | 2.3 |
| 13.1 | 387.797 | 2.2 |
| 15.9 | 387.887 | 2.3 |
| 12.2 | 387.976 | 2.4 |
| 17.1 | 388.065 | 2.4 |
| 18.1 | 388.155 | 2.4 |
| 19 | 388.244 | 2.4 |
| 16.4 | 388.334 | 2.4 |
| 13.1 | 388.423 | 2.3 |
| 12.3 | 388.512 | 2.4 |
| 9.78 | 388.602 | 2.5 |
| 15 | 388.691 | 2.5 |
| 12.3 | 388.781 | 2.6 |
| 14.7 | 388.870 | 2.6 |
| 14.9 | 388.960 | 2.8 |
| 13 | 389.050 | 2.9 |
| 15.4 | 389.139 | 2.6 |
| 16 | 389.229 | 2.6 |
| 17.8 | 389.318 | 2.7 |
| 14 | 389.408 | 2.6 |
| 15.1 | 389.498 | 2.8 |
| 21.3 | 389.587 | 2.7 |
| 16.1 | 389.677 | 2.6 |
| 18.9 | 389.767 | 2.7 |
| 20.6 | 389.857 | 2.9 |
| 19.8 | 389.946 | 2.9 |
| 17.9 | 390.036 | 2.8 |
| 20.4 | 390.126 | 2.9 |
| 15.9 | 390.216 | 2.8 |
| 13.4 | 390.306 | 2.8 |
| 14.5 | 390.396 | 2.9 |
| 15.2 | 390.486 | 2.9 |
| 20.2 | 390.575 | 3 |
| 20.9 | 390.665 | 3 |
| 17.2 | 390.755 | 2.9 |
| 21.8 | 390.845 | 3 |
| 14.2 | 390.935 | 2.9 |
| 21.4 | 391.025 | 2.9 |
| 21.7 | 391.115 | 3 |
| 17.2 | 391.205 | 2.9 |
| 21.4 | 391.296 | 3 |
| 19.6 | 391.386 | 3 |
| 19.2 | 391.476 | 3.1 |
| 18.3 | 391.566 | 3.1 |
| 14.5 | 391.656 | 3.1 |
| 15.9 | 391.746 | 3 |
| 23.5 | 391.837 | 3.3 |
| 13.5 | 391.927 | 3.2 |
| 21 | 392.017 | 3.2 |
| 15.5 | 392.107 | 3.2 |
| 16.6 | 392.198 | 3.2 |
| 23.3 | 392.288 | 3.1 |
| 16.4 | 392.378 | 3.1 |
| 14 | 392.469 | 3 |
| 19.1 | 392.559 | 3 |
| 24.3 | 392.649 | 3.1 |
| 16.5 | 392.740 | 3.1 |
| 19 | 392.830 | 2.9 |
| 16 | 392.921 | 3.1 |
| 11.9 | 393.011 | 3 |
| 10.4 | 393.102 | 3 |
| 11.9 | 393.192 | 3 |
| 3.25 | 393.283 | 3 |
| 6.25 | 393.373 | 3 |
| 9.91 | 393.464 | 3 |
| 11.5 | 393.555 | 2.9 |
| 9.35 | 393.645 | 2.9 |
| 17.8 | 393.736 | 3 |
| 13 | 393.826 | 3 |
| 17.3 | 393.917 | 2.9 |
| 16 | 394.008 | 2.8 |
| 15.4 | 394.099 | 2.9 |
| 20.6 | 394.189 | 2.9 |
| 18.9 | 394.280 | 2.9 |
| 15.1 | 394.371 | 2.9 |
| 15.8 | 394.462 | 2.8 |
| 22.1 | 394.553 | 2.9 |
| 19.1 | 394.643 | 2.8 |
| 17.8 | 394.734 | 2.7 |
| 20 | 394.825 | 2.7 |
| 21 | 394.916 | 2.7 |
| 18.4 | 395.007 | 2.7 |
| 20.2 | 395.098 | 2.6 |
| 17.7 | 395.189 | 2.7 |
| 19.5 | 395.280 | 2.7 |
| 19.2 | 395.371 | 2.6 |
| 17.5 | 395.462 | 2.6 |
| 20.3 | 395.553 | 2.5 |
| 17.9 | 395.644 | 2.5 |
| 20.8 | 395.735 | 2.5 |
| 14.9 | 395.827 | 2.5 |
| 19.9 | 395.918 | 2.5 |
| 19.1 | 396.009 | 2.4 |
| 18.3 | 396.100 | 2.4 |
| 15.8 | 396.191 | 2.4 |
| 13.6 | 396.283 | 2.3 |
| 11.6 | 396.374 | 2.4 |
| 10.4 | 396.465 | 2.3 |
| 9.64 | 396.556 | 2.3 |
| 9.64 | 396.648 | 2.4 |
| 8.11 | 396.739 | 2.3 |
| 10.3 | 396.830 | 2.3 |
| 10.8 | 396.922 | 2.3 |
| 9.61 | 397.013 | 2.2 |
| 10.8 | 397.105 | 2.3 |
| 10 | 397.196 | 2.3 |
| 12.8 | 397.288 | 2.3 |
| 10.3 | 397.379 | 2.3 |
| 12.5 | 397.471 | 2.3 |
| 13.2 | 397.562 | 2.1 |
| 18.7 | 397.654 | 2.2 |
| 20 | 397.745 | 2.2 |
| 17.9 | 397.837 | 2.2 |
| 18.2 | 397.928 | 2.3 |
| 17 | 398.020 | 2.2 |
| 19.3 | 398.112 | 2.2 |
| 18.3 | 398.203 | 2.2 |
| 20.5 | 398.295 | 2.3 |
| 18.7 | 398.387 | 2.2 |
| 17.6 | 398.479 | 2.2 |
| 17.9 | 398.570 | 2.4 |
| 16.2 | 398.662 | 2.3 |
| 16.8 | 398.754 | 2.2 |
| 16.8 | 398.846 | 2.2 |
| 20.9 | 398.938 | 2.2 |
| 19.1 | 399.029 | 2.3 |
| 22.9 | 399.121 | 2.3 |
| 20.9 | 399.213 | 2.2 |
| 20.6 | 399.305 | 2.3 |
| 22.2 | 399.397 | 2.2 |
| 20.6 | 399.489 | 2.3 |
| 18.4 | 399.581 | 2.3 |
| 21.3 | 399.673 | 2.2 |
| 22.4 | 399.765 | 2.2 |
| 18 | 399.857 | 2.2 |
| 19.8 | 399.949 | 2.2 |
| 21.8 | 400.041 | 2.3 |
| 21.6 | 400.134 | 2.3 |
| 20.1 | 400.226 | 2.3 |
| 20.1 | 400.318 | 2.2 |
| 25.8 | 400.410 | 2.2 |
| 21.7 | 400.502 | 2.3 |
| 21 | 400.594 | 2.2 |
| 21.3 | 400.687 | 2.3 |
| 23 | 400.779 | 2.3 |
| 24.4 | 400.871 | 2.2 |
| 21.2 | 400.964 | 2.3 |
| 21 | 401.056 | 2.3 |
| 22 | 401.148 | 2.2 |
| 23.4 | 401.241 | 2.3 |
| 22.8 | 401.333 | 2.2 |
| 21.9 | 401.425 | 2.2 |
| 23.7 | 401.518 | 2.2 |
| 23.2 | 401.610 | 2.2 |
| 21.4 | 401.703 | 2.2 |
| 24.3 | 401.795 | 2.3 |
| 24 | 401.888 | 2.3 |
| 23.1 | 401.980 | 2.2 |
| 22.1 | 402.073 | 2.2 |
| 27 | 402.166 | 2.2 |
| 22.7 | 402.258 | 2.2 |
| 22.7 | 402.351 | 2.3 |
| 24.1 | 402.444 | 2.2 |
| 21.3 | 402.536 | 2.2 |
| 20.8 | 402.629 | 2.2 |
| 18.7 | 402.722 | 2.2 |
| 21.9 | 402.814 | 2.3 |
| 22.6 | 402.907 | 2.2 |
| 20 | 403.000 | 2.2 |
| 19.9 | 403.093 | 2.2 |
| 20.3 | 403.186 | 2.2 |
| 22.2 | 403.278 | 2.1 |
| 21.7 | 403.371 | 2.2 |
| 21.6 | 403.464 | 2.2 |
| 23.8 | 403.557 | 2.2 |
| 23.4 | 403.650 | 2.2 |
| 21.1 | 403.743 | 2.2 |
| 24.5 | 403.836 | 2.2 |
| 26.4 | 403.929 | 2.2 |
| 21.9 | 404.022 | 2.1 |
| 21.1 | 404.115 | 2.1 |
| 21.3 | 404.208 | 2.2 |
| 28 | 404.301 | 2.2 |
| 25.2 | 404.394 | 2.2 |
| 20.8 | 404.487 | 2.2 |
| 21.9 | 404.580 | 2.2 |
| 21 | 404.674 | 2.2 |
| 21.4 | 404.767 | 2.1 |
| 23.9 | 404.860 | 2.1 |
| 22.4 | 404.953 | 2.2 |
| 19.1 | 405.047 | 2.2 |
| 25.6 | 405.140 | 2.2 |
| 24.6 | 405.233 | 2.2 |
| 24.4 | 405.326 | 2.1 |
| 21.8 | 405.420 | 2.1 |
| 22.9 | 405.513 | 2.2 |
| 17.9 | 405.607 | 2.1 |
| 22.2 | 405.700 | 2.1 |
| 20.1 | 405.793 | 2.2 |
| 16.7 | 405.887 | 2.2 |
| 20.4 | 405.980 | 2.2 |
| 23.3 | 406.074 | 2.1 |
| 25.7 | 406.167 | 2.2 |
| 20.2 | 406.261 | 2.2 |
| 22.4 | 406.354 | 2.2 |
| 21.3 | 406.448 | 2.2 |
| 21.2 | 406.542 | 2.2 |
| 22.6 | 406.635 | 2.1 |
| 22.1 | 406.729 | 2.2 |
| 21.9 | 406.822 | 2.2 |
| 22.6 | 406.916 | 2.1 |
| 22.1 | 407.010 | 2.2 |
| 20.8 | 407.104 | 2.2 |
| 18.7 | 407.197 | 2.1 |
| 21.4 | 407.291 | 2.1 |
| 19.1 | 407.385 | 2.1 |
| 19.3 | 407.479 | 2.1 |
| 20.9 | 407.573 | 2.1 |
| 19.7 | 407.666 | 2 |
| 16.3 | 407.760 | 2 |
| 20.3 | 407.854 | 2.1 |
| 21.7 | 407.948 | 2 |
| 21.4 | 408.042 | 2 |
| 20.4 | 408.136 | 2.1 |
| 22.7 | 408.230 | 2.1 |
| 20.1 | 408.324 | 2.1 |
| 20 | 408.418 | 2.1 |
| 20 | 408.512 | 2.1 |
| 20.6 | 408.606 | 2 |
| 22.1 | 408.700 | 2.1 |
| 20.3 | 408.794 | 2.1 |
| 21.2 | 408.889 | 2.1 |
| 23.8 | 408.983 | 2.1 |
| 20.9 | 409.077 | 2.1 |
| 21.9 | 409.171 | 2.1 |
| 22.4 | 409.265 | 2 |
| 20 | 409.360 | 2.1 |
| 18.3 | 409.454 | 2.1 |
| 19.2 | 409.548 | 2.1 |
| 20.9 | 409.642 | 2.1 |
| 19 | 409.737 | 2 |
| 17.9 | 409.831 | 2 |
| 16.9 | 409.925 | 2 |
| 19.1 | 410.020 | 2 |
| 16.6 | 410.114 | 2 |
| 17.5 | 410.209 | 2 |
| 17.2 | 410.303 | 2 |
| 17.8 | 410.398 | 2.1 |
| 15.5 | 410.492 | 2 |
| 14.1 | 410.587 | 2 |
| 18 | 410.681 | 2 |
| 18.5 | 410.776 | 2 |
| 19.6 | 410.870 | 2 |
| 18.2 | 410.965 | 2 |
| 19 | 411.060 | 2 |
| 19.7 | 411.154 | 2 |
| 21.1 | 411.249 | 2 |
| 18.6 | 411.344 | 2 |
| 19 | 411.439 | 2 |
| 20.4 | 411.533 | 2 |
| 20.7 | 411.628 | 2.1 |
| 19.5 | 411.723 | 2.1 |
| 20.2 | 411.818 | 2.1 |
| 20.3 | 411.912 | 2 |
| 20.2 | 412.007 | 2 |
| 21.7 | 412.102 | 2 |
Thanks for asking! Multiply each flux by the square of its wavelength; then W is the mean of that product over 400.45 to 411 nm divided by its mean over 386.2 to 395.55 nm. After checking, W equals 1.35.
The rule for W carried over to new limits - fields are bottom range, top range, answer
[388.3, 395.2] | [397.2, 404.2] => 1.31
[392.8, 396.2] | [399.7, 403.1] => 1.40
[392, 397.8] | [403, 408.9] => 1.48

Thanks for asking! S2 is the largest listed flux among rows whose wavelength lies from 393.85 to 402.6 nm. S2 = 27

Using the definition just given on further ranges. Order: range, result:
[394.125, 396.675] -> 22.1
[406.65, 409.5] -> 23.8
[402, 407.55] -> 28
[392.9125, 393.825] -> 17.8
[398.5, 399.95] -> 22.9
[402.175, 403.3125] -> 24.1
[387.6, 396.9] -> 24.3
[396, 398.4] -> 20.5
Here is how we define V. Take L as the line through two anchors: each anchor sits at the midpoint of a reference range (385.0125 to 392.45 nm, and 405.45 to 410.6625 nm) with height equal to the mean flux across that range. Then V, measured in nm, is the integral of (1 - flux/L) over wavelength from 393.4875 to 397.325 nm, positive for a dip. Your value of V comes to 0.59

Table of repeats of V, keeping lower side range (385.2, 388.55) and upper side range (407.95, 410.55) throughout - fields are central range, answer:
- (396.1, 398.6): 0.61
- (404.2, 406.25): -0.30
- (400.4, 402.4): -0.39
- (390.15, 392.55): 0.05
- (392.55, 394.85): 0.41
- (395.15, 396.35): 0.05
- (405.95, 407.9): -0.15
